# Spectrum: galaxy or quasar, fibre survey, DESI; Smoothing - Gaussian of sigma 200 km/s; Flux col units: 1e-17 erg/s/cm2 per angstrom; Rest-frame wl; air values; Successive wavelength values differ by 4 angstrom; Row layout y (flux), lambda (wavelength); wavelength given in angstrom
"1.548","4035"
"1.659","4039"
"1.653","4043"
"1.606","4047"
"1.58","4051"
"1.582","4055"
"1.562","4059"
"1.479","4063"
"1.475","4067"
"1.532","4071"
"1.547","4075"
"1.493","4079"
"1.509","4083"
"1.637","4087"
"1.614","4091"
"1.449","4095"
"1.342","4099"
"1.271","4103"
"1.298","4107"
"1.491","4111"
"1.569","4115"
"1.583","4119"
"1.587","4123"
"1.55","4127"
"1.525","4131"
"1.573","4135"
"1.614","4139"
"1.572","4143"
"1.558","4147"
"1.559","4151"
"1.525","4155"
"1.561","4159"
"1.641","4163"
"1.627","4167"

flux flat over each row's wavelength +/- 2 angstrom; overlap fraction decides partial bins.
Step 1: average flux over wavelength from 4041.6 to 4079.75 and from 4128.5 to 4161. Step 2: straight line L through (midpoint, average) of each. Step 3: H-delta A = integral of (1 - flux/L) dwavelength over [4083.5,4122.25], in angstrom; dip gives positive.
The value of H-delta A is 1.9 angstrom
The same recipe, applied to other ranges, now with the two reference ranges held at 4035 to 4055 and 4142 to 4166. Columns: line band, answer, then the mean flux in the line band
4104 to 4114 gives 1.2 angstrom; 1.4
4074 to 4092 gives 0.5 angstrom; 1.56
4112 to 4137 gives 0.3 angstrom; 1.56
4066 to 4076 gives 0.5 angstrom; 1.52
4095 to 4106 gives 1.8 angstrom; 1.33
